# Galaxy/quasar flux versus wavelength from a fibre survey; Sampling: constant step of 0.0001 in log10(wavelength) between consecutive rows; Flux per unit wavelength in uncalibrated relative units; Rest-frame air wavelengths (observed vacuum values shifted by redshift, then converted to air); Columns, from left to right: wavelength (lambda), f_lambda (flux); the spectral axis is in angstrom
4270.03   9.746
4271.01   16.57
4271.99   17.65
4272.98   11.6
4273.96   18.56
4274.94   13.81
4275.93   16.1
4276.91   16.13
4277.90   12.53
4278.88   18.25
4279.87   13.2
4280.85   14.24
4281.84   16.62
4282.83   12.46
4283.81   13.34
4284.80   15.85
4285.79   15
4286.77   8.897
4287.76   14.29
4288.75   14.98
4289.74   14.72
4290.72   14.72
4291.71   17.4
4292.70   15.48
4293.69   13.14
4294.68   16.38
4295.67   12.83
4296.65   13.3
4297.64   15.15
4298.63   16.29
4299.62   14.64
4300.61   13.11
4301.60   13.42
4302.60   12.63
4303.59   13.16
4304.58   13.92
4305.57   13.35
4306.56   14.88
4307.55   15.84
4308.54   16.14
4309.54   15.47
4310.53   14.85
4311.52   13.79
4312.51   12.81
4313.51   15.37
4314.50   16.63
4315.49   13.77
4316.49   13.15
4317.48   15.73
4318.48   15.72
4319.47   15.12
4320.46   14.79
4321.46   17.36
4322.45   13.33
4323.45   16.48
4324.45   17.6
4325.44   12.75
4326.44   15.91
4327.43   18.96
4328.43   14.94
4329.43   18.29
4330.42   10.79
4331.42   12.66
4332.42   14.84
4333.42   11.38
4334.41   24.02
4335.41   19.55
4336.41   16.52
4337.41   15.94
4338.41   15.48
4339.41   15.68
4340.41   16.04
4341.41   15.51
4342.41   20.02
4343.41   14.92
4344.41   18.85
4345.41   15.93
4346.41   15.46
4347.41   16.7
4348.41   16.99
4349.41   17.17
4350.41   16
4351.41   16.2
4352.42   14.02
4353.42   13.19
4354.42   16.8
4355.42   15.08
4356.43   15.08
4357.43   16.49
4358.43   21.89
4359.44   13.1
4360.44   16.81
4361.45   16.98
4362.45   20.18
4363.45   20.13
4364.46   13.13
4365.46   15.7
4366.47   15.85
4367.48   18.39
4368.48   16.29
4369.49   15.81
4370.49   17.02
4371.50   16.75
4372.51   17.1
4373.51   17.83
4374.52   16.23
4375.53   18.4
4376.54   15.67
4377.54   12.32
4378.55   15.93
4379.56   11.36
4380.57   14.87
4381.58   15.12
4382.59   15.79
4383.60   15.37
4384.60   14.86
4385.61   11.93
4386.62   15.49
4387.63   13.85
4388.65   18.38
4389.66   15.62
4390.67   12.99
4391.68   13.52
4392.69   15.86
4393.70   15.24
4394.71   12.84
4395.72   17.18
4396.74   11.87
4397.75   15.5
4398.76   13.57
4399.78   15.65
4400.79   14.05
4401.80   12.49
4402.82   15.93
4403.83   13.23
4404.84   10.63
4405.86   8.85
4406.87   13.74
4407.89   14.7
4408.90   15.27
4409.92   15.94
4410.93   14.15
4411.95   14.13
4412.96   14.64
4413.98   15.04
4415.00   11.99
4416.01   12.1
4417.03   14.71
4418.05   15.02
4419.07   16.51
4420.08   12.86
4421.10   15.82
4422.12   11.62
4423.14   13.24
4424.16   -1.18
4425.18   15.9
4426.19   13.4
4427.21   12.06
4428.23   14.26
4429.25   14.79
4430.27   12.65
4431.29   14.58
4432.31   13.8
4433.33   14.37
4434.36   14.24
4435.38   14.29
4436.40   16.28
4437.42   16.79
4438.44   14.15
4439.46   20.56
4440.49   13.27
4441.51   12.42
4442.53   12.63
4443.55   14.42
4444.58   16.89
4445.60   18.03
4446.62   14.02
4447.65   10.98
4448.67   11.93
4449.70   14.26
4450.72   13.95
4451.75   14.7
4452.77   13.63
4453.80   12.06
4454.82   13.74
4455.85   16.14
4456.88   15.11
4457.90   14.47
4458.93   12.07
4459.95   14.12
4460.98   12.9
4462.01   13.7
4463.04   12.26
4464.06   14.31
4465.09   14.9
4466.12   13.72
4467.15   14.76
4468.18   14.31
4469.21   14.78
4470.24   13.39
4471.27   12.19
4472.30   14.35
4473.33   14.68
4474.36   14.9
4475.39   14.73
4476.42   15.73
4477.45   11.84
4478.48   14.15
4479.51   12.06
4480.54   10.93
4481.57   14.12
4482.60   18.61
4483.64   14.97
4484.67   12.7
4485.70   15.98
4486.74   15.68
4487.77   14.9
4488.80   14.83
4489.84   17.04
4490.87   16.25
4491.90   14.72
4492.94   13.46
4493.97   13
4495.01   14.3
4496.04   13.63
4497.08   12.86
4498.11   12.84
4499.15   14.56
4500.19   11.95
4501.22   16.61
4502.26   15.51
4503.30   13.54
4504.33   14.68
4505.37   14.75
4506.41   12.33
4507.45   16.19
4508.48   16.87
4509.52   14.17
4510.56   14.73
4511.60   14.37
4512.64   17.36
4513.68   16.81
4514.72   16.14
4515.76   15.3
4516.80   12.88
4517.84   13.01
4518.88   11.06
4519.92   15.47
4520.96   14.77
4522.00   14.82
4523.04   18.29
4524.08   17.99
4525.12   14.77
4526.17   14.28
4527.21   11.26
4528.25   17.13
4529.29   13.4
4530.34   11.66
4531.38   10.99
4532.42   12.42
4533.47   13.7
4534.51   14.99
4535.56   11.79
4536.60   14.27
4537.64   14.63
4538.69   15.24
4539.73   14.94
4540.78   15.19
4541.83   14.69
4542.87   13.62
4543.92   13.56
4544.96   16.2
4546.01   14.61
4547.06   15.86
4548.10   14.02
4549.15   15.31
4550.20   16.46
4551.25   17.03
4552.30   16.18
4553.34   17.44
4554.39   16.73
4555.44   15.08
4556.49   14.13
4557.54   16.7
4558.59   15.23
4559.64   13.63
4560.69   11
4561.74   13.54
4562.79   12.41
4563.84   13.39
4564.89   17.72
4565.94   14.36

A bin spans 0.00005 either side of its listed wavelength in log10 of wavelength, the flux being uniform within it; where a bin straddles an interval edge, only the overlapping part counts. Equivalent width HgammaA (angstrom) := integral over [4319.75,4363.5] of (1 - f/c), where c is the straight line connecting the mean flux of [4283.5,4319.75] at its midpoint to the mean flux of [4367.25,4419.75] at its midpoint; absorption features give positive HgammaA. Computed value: -4.98 angstrom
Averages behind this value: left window 14.5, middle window 16.2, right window 14.7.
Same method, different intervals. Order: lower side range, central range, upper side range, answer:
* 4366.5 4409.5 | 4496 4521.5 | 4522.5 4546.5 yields -0.2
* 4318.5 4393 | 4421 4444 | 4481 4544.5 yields 2.4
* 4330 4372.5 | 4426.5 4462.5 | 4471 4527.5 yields 2.3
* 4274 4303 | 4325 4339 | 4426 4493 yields -1.4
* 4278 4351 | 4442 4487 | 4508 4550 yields 2.1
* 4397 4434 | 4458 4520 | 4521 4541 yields -1.3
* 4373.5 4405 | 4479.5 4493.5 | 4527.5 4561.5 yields -0.2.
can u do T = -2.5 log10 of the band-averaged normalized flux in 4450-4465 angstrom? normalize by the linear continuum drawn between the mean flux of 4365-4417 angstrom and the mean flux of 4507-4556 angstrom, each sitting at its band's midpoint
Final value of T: 0.07 mag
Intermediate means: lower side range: 14.8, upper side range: 14.8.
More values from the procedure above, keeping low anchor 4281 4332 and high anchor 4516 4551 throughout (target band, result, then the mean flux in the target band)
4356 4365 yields -0.173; 17.1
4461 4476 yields 0.032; 14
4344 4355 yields -0.105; 16.1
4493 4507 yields 0.041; 13.9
